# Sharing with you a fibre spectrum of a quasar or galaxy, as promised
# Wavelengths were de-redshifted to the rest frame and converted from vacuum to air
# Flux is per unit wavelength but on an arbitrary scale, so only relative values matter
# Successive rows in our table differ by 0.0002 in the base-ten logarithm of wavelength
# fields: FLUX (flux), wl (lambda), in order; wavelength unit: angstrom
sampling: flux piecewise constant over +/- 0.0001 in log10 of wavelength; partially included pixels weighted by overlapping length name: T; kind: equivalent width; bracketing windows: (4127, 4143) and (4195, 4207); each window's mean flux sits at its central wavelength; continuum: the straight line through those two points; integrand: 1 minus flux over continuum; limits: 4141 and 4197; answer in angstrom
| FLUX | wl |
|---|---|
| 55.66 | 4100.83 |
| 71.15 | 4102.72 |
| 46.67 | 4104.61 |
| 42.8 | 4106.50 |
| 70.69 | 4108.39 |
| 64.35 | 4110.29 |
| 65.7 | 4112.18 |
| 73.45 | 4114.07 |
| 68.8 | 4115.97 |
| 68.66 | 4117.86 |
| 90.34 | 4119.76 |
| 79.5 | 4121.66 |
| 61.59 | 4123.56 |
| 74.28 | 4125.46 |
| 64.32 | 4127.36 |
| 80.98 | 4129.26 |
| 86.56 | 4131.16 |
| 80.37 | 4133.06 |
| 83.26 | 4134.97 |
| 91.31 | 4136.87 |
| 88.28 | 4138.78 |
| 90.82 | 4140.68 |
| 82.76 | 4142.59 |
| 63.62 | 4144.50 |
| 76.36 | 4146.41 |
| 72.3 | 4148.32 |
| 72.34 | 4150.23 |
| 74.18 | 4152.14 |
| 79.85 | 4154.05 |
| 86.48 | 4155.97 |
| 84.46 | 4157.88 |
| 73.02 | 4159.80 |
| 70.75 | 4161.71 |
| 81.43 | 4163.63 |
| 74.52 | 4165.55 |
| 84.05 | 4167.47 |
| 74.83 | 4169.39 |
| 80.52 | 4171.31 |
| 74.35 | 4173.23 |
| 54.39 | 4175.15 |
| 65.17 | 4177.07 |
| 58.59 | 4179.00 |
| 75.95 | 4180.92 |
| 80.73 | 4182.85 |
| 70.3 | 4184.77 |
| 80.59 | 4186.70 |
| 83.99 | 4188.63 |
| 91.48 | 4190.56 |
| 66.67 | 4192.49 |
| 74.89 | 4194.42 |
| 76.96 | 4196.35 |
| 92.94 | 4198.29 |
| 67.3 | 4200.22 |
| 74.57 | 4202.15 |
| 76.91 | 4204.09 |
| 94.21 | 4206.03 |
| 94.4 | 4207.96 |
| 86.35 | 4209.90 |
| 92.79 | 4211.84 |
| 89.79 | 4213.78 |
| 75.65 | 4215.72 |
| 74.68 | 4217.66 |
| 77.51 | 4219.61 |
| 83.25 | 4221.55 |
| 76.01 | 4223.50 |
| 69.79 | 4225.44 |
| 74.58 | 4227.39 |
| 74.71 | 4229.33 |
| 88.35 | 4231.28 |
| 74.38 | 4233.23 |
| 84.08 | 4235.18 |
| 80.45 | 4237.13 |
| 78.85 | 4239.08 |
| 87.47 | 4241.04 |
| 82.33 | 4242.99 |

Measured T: 4.5 angstrom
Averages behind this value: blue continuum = 83.9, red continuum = 80.3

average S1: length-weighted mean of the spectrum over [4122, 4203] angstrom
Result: 76.7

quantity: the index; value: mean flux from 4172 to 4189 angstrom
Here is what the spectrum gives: 71.3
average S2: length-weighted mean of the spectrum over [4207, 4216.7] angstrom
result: 87.8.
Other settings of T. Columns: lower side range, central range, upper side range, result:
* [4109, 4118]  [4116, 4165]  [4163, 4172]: -3.07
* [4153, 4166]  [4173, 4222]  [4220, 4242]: 0.45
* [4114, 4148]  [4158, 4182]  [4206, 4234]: 2.04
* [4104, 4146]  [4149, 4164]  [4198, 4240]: -0.27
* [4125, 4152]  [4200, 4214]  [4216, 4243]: -1.12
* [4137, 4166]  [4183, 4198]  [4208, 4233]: 0.19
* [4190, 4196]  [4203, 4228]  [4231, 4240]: -1.04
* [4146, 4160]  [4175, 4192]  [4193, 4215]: 1.45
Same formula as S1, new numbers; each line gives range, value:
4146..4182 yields 74.4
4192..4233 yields 80.2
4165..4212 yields 77.7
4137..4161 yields 79.1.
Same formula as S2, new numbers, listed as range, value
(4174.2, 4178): 59.8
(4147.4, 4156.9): 77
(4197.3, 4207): 81.2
